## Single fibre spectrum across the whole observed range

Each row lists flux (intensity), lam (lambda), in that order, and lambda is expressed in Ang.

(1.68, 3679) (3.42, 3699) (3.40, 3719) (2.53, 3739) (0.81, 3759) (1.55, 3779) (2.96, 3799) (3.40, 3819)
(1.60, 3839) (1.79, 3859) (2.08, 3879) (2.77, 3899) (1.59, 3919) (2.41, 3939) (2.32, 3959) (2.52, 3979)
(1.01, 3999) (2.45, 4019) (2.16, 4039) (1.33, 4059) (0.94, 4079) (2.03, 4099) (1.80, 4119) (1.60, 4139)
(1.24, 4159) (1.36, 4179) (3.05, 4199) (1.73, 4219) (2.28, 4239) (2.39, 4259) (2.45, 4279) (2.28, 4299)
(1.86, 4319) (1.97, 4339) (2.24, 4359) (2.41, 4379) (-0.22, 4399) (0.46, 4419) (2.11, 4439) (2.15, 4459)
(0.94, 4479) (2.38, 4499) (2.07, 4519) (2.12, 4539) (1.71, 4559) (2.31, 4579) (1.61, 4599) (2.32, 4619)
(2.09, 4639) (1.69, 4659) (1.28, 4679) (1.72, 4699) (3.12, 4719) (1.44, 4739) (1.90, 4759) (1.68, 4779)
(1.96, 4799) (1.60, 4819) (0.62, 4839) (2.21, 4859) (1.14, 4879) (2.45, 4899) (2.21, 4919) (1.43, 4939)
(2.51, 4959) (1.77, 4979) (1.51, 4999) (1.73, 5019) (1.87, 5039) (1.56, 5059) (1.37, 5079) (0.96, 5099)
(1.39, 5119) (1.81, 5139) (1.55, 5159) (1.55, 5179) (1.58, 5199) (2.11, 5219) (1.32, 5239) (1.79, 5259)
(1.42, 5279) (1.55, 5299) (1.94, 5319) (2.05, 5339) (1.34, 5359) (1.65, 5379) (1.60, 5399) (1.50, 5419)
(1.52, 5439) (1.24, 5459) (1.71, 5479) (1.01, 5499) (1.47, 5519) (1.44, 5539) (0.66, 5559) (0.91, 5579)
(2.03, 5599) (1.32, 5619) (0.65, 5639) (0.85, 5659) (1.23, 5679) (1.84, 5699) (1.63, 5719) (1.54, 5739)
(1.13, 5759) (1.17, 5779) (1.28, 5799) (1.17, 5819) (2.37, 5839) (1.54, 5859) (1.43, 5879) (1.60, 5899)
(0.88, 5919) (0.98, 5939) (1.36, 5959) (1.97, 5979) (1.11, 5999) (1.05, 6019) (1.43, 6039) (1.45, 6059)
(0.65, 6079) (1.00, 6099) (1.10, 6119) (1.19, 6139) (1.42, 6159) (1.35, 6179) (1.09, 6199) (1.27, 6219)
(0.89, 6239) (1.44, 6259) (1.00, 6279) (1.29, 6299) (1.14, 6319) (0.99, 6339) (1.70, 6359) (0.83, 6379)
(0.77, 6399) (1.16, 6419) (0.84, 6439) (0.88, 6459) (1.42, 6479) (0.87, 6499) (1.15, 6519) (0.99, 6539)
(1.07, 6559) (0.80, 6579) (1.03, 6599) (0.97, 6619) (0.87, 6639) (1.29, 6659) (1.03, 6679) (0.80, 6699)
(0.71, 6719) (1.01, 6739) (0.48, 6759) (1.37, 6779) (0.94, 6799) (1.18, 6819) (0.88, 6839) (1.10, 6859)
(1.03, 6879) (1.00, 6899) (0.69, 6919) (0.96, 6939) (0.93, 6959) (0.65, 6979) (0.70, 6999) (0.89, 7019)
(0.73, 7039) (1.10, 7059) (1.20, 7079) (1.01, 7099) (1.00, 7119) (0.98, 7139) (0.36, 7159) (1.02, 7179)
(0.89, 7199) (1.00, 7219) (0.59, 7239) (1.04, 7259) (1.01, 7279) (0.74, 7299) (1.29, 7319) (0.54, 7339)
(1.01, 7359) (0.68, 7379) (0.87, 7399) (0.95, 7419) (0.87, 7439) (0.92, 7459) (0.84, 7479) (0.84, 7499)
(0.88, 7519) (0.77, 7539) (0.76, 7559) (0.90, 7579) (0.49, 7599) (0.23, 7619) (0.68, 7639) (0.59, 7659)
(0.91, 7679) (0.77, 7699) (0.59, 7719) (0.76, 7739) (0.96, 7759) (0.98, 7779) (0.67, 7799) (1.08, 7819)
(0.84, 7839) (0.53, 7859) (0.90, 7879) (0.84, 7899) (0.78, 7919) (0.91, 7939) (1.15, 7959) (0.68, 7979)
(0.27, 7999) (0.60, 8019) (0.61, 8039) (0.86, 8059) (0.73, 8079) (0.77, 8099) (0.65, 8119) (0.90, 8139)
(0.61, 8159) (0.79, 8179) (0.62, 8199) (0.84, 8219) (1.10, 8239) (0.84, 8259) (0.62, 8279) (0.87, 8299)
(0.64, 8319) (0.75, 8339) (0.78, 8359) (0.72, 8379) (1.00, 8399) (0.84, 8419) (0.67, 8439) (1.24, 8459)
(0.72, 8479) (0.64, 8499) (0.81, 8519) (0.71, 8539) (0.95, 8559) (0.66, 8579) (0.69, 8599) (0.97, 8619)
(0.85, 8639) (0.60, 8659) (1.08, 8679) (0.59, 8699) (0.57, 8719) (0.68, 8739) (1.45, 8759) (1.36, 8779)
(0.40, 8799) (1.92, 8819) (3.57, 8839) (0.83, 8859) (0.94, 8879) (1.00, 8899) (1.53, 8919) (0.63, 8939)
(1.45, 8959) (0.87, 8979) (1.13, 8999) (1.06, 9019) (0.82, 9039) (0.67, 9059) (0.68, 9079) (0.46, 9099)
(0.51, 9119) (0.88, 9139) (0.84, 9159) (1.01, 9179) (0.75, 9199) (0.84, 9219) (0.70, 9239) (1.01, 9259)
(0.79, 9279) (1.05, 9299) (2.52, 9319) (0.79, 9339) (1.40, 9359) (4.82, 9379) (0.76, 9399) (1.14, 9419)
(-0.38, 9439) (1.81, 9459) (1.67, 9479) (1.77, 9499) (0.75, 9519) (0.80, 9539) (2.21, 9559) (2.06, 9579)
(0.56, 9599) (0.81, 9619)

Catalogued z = 1.37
